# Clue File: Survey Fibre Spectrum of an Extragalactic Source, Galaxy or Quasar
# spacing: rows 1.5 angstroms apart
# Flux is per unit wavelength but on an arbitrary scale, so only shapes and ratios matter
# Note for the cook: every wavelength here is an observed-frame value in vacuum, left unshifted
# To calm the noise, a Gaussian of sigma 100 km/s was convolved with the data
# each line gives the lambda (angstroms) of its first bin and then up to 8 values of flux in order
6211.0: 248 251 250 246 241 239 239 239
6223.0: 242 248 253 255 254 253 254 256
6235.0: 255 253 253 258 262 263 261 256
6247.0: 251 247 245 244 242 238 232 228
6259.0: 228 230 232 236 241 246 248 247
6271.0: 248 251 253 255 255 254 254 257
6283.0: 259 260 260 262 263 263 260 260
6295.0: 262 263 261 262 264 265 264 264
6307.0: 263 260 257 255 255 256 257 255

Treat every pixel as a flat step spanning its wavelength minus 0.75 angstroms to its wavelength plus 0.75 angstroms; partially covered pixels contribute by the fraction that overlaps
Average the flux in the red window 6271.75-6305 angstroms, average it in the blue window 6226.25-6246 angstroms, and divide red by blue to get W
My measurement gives 1.0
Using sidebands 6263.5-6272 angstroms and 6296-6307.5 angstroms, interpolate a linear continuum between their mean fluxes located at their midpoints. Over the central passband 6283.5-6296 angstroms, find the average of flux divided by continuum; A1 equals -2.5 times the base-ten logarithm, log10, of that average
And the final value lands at -0.02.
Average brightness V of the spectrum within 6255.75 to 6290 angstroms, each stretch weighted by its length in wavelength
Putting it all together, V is 248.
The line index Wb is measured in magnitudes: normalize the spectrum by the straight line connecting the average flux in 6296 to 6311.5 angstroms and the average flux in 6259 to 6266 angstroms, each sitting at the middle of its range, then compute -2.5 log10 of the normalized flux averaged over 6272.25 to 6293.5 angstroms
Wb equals -0.04 mag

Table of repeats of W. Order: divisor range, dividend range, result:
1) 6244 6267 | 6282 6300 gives 1.09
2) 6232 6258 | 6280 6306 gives 1.05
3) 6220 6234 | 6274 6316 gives 1.04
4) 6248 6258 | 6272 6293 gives 1.08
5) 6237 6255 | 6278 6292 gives 1.03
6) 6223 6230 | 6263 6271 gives 0.97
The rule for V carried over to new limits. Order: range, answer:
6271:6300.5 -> 258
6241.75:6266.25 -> 242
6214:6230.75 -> 246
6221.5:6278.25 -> 248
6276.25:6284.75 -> 256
